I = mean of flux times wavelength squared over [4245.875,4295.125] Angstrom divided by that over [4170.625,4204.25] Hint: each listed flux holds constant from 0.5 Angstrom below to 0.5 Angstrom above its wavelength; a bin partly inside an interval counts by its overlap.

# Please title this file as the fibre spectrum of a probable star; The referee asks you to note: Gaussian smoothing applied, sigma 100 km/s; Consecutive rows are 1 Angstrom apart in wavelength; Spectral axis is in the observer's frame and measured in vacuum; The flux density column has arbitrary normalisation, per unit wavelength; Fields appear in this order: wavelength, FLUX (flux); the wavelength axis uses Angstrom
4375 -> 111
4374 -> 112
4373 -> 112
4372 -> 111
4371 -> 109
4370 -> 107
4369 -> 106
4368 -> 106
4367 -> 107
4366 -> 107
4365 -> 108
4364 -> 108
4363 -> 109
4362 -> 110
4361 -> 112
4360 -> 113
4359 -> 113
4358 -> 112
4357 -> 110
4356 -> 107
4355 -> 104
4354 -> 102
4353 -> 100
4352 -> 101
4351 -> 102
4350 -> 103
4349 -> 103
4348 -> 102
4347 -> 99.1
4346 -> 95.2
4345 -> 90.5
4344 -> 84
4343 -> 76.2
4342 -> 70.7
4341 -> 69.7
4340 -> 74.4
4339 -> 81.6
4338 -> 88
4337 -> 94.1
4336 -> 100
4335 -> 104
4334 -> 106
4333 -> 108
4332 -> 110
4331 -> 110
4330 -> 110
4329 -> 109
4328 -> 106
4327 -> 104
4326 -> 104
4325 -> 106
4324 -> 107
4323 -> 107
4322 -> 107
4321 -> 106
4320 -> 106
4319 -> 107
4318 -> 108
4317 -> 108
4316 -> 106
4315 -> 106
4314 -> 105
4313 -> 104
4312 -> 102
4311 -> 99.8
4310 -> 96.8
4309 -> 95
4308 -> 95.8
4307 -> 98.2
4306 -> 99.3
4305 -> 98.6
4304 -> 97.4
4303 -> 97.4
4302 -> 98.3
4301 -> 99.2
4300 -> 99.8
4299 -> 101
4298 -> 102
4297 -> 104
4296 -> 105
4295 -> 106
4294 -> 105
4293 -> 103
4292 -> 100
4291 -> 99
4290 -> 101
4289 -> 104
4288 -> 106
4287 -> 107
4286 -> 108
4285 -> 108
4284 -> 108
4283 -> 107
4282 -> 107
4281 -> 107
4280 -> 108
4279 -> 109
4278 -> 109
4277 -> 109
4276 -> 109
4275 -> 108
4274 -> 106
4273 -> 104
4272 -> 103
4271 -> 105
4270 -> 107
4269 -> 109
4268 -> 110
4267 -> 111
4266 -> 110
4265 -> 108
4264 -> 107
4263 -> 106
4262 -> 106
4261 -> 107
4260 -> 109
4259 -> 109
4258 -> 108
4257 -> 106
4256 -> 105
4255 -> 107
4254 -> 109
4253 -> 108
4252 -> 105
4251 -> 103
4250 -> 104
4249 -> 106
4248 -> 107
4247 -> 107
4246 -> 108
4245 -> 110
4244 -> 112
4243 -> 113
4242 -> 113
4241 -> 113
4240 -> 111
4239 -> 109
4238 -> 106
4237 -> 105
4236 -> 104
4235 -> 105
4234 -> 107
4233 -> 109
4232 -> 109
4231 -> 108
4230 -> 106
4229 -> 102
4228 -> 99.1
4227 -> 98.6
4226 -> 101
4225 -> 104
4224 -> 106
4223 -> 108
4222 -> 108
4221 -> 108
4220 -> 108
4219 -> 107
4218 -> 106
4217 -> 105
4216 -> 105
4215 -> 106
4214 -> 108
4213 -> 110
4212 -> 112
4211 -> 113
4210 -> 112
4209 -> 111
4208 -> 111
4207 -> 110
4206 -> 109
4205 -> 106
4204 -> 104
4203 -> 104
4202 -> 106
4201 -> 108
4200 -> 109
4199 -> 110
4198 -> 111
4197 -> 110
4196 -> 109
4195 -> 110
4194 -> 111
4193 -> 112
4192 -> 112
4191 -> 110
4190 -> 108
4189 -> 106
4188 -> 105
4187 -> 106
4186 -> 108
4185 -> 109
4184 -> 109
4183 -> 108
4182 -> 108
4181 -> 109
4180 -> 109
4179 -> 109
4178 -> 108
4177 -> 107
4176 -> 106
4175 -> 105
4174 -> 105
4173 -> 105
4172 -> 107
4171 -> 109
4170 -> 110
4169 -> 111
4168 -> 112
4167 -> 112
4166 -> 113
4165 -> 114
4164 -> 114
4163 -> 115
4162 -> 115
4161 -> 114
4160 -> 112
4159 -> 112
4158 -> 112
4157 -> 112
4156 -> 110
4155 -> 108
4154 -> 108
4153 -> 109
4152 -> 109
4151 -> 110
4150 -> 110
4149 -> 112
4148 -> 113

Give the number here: 1.03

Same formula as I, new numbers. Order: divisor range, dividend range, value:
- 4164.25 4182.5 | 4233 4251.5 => 1.02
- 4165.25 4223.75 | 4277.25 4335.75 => 1.01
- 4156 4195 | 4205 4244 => 1.00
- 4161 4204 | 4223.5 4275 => 1.01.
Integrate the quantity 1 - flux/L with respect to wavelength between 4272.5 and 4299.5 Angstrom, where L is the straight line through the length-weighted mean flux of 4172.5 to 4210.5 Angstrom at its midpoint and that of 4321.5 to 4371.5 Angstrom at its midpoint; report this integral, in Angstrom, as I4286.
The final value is -0.3 Angstrom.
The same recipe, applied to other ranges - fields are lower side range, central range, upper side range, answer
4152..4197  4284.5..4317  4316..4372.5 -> 0.7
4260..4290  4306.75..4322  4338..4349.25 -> -1.3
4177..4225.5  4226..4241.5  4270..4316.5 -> 0.1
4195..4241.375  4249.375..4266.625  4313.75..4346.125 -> -0.4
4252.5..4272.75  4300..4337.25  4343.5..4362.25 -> 0.5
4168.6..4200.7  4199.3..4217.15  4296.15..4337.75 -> -0.1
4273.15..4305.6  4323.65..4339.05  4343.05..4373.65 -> 0.1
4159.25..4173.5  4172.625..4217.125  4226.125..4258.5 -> 0.6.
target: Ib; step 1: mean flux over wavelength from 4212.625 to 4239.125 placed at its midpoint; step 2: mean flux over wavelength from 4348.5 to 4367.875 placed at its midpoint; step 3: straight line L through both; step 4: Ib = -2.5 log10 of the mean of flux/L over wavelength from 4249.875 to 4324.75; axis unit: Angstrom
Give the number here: 0.01 mag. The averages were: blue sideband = 106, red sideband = 107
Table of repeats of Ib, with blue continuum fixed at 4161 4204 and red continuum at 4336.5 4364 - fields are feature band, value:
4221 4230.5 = 0.024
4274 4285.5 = -0.058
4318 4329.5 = -0.074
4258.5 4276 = -0.043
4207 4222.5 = -0.018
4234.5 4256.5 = -0.030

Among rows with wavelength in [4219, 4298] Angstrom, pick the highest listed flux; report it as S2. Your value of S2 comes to 113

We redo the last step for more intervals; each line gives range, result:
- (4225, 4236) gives 109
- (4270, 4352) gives 110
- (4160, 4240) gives 115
